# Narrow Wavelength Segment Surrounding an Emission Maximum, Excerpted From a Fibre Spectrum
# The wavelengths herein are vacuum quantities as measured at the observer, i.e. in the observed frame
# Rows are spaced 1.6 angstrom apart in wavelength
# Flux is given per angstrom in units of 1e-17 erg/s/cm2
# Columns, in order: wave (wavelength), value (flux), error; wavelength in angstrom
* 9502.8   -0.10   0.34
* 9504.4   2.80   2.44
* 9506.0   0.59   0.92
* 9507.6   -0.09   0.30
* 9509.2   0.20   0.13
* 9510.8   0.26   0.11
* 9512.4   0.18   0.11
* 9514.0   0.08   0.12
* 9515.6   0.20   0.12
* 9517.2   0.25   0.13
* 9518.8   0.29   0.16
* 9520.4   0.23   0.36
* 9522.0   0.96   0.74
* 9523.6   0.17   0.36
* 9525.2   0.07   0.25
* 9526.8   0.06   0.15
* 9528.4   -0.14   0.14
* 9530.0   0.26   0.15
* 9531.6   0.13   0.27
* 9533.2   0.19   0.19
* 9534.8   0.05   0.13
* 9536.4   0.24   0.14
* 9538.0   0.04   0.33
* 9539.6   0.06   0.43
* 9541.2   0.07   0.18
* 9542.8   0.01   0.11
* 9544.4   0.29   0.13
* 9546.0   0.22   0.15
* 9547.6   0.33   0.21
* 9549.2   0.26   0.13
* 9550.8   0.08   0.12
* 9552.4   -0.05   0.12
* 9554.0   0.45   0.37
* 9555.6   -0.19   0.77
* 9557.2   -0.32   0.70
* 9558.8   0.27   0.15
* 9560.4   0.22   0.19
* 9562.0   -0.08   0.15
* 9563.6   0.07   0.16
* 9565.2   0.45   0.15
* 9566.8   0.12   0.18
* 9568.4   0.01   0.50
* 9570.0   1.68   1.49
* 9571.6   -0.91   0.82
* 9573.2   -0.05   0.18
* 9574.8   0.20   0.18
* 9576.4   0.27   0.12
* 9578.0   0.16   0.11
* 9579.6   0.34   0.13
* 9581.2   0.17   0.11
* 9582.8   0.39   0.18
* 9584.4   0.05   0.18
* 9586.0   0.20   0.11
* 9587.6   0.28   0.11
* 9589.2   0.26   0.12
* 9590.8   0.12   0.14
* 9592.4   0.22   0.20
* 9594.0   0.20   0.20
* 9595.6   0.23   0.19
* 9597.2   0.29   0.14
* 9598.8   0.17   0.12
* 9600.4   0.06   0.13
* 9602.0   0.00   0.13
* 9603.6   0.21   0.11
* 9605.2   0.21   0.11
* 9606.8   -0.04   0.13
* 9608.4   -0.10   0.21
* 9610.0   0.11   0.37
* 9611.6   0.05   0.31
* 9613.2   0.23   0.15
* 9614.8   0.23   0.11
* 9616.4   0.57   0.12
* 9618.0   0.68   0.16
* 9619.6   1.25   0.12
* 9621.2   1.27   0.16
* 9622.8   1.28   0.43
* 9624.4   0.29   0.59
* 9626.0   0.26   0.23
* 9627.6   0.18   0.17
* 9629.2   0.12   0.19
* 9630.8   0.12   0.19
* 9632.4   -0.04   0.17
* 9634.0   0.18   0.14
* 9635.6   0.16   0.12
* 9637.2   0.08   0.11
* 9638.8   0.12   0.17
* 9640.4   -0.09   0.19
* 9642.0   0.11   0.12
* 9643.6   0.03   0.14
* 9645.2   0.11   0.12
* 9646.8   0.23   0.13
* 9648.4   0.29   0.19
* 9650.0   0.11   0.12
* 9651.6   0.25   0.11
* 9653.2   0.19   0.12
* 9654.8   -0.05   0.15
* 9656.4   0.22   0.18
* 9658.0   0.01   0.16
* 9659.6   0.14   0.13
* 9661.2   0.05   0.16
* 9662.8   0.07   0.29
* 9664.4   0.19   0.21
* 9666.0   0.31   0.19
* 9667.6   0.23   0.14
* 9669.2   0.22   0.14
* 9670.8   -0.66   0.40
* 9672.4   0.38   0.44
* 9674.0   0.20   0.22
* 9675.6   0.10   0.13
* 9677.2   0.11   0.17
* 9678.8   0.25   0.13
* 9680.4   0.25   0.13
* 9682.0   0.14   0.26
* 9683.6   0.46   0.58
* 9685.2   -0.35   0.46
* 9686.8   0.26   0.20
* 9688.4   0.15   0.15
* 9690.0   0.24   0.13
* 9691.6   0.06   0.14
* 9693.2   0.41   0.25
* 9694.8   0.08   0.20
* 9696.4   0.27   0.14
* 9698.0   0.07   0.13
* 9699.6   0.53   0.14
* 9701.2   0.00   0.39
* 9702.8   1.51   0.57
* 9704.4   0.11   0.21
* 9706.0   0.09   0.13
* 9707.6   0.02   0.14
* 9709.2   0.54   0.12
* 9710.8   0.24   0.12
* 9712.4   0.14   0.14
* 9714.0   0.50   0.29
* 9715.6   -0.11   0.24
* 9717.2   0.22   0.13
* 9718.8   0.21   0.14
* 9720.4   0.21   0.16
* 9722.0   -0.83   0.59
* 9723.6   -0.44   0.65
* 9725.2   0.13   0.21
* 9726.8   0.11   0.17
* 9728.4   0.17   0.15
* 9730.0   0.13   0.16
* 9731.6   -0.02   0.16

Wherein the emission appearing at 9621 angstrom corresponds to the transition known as H-gamma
